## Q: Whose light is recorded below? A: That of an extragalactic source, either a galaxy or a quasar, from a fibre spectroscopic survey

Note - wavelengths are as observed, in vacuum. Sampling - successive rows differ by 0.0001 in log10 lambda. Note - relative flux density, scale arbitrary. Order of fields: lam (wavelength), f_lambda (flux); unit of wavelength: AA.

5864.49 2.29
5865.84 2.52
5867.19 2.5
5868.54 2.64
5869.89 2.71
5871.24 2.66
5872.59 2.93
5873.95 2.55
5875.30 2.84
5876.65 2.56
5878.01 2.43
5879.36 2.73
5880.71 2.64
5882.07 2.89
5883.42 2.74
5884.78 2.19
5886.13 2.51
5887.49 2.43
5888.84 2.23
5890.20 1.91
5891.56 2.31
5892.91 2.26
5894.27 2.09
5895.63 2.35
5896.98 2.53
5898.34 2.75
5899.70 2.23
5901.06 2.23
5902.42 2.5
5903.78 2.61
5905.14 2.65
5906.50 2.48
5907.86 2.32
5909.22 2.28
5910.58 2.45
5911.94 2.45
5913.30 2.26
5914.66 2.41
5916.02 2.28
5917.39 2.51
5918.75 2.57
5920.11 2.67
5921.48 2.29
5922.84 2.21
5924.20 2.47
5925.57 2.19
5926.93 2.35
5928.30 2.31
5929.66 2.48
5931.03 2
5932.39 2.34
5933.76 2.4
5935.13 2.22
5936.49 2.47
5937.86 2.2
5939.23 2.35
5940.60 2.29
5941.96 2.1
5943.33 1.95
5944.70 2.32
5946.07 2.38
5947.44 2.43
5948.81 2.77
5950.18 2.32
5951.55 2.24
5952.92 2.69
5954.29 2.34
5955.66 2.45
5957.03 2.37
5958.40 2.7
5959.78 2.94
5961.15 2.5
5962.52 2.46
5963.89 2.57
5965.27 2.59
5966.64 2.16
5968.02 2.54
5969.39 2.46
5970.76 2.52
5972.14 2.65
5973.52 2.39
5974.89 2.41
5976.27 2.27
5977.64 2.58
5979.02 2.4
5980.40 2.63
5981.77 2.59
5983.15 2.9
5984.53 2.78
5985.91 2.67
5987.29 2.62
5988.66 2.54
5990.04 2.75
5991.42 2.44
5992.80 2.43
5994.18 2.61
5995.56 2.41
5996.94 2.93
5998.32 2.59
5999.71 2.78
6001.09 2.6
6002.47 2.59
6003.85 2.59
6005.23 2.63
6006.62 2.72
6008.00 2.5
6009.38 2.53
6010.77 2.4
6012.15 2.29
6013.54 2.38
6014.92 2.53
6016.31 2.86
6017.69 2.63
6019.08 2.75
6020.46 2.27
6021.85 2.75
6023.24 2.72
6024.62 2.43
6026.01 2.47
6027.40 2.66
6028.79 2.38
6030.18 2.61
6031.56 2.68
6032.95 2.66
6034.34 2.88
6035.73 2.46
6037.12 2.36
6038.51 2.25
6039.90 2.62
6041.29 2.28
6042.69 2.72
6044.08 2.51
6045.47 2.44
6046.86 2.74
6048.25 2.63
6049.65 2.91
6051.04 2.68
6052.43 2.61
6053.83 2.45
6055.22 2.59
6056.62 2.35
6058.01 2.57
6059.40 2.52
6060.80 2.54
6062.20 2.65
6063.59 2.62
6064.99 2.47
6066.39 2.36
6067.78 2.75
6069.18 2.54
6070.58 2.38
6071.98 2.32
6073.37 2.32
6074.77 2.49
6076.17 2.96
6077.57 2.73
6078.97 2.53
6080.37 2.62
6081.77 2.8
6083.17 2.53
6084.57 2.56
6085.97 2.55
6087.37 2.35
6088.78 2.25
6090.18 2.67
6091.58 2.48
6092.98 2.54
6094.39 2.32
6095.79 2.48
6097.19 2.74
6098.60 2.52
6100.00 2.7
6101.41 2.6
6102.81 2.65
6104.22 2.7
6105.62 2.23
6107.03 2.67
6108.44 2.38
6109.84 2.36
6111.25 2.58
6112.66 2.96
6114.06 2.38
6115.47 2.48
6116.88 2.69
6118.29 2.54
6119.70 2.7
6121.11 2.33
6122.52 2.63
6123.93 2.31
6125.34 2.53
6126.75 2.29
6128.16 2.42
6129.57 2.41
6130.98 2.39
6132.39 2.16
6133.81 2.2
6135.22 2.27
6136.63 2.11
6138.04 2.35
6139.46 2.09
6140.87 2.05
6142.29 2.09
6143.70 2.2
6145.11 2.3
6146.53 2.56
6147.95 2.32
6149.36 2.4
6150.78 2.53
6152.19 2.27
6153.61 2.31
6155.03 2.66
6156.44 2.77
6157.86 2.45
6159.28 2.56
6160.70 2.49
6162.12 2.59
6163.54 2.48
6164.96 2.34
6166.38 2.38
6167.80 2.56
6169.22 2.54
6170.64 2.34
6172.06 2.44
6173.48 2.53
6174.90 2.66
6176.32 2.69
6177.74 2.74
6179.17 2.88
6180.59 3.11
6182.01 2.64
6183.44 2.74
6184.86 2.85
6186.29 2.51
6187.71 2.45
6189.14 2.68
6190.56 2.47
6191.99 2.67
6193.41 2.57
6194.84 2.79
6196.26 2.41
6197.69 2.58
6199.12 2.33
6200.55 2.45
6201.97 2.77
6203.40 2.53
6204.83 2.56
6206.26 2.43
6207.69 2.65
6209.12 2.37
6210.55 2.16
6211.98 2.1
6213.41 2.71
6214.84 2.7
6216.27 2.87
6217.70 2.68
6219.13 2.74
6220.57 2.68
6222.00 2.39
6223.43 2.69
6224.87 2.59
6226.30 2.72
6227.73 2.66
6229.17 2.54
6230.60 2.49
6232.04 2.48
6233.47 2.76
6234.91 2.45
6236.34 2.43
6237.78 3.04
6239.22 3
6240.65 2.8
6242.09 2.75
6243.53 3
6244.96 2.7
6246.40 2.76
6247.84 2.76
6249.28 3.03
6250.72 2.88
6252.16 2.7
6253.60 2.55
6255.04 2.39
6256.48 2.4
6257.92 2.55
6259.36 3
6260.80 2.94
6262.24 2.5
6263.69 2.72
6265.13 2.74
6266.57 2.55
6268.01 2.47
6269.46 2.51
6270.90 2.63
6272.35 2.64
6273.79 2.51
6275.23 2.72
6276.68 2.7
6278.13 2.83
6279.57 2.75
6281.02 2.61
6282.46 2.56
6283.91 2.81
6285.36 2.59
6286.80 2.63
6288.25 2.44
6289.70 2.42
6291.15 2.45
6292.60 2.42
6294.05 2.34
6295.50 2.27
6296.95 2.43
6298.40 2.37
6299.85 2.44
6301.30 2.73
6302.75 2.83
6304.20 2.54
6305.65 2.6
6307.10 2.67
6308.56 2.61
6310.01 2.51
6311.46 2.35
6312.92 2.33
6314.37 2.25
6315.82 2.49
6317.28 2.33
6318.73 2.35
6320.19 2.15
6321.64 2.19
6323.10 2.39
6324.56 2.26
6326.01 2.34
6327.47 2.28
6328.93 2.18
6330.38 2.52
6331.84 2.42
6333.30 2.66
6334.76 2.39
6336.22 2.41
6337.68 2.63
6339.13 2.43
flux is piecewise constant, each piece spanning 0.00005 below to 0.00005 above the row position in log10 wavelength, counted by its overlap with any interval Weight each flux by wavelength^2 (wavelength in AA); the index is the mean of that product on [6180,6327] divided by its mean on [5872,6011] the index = 1.2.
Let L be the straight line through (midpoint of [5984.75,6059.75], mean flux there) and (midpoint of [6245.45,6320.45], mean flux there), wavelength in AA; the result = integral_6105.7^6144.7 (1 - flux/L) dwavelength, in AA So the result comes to 2.8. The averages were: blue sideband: 2.58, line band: 2.39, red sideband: 2.57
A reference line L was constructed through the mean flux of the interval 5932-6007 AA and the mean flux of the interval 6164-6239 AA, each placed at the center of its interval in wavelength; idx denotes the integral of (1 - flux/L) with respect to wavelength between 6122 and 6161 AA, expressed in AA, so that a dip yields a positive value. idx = 3.2 AA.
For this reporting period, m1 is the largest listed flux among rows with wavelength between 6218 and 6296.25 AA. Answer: 3.04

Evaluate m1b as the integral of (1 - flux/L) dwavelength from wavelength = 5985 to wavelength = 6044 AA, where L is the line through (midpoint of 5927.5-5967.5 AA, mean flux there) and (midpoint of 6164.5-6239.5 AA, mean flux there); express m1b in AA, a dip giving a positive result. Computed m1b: -3.1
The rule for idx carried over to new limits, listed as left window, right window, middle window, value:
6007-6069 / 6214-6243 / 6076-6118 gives 0.5 AA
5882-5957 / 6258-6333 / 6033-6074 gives -1.9 AA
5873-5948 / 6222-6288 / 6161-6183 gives 0.1 AA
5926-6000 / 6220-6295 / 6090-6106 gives 0.0 AA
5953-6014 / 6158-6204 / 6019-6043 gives 0.1 AA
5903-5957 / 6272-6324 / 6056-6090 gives -1.5 AA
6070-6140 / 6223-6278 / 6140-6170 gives 1.6 AA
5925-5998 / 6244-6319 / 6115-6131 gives 0.3 AA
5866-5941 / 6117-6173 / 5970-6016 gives -2.8 AA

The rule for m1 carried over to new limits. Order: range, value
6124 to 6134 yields 2.53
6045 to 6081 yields 2.96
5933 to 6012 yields 2.94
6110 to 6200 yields 3.11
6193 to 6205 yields 2.79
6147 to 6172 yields 2.77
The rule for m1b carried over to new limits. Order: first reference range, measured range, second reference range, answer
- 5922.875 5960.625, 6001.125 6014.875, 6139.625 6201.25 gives -0.6 AA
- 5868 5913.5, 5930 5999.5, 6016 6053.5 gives 1.7 AA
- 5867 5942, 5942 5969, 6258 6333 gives -0.1 AA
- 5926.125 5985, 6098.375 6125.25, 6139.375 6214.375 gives -0.7 AA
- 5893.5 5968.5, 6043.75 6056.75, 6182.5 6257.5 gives -0.6 AA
